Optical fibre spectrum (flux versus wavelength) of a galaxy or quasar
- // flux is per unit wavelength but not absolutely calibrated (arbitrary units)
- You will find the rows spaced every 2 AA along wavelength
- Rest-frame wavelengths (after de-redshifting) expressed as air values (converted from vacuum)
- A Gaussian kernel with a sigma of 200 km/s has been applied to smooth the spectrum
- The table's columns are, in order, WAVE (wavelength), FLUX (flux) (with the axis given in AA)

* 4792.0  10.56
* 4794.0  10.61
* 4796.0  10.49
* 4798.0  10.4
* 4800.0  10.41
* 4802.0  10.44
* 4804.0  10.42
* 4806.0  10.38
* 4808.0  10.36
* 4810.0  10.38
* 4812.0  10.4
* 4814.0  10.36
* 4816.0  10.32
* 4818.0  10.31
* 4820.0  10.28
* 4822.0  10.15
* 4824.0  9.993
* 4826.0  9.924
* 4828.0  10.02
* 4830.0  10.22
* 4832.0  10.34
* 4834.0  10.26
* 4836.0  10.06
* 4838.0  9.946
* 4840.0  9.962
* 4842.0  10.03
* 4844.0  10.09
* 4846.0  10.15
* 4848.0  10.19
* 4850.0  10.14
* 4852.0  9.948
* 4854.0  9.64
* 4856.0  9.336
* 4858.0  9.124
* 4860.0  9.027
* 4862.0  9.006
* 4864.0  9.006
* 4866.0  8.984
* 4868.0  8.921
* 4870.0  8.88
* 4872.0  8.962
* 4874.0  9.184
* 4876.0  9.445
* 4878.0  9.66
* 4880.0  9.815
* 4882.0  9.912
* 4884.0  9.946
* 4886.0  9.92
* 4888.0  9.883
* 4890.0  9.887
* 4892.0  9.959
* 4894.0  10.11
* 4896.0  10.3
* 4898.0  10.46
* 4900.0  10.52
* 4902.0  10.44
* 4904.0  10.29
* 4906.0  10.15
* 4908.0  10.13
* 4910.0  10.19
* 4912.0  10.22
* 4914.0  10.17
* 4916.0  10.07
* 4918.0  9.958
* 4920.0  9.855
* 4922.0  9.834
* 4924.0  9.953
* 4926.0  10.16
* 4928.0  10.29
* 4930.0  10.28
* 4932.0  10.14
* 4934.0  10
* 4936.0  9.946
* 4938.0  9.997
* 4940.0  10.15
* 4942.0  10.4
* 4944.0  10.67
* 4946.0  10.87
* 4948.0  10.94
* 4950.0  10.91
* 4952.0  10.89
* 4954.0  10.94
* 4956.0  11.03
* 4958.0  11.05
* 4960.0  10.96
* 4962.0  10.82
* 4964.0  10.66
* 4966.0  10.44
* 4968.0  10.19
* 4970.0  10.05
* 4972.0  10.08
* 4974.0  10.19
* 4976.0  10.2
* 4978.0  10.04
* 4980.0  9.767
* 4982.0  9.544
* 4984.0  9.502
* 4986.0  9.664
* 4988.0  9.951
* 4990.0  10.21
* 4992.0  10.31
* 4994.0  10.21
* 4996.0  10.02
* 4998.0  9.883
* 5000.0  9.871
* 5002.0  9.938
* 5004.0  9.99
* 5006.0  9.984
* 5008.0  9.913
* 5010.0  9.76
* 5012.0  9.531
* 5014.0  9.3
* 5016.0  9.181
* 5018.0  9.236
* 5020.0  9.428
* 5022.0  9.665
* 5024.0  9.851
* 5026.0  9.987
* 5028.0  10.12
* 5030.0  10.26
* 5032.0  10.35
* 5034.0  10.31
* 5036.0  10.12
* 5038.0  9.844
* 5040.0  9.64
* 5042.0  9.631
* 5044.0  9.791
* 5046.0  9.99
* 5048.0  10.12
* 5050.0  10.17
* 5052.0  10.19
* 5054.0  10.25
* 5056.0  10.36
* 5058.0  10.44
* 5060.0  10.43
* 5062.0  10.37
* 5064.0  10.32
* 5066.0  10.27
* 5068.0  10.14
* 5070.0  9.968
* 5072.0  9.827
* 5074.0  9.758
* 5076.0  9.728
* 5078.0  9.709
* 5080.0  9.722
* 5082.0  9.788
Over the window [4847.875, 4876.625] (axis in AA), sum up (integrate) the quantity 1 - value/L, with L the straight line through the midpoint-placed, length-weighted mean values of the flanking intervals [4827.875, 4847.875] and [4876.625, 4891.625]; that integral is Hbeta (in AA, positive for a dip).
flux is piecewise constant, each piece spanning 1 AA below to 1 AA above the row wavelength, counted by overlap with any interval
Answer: 2.0 AA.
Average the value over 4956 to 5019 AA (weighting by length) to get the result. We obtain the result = 10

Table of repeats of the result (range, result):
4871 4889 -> 9.64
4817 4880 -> 9.72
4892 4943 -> 10.2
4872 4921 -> 10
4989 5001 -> 10.1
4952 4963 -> 11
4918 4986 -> 10.3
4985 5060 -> 9.94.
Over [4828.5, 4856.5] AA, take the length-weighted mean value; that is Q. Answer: 10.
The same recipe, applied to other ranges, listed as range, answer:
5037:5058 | 10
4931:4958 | 10.5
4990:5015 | 9.91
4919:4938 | 10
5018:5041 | 9.93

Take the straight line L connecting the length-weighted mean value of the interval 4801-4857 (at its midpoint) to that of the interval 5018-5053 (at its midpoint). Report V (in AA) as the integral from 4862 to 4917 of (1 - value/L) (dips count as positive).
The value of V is 1.48 AA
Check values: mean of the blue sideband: 10.1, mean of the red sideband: 9.95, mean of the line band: 9.82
